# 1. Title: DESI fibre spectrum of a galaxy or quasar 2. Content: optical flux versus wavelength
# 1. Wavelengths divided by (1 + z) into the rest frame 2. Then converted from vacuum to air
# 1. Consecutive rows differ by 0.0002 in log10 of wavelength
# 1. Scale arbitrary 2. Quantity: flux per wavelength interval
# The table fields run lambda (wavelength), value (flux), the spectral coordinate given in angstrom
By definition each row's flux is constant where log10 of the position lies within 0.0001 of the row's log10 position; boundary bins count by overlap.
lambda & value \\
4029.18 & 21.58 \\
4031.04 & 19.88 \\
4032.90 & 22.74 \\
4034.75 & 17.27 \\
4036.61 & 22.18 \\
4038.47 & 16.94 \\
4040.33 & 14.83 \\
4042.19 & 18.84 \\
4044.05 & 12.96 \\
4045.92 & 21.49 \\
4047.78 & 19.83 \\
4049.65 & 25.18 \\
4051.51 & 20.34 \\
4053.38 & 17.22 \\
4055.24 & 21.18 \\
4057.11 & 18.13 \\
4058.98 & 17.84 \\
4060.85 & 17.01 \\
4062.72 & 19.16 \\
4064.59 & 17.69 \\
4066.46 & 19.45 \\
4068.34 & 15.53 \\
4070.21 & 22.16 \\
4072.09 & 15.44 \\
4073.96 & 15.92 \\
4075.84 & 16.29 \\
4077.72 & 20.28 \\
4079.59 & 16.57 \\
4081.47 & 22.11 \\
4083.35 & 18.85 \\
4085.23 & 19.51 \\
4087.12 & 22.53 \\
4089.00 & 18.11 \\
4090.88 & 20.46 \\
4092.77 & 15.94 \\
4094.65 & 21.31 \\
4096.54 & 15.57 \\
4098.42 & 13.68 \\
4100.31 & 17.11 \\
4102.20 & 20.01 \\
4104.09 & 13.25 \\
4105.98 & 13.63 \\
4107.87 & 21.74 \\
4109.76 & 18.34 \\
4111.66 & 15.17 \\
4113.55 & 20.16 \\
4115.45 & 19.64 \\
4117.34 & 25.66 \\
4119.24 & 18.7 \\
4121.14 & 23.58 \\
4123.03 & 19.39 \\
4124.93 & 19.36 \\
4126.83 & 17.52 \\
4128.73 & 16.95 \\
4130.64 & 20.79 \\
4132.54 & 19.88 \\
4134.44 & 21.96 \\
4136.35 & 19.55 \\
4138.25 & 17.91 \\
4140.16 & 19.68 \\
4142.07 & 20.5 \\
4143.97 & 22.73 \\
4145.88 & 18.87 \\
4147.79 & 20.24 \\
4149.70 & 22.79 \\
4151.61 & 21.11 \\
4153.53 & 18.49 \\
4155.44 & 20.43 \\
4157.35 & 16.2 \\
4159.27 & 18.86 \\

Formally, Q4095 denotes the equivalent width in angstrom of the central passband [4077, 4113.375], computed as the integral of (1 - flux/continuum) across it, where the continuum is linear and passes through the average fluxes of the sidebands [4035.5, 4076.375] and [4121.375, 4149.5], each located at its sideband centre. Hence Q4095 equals 1.88 angstrom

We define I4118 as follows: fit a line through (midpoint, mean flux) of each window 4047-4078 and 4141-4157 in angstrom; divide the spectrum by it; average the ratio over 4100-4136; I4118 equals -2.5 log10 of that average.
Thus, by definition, 0.040 mag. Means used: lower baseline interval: 18.7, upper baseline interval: 20.5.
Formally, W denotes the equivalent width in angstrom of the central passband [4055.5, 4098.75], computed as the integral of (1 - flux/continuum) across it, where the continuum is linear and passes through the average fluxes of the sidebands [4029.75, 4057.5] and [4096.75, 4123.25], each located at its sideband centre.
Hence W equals 1.2 angstrom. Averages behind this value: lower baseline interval 19.3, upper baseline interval 18.5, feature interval 18.4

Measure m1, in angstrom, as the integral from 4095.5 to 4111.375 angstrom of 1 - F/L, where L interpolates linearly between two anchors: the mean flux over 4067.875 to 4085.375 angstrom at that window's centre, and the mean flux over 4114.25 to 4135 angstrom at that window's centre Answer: 2.3 angstrom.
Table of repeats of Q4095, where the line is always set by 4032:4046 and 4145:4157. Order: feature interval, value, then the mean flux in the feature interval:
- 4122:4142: 0.43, 19.4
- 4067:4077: 0.82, 17.2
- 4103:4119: 0.80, 18.5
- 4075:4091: -0.35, 19.4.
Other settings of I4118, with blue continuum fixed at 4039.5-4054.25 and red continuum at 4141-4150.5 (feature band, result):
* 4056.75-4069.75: 0.07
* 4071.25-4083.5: 0.09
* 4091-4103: 0.14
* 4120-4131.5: 0.05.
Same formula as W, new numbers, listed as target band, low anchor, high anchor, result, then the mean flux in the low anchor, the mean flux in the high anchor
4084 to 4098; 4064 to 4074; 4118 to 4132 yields -0.24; 17.9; 19.6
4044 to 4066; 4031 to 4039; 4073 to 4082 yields -0.22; 19.9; 18.1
